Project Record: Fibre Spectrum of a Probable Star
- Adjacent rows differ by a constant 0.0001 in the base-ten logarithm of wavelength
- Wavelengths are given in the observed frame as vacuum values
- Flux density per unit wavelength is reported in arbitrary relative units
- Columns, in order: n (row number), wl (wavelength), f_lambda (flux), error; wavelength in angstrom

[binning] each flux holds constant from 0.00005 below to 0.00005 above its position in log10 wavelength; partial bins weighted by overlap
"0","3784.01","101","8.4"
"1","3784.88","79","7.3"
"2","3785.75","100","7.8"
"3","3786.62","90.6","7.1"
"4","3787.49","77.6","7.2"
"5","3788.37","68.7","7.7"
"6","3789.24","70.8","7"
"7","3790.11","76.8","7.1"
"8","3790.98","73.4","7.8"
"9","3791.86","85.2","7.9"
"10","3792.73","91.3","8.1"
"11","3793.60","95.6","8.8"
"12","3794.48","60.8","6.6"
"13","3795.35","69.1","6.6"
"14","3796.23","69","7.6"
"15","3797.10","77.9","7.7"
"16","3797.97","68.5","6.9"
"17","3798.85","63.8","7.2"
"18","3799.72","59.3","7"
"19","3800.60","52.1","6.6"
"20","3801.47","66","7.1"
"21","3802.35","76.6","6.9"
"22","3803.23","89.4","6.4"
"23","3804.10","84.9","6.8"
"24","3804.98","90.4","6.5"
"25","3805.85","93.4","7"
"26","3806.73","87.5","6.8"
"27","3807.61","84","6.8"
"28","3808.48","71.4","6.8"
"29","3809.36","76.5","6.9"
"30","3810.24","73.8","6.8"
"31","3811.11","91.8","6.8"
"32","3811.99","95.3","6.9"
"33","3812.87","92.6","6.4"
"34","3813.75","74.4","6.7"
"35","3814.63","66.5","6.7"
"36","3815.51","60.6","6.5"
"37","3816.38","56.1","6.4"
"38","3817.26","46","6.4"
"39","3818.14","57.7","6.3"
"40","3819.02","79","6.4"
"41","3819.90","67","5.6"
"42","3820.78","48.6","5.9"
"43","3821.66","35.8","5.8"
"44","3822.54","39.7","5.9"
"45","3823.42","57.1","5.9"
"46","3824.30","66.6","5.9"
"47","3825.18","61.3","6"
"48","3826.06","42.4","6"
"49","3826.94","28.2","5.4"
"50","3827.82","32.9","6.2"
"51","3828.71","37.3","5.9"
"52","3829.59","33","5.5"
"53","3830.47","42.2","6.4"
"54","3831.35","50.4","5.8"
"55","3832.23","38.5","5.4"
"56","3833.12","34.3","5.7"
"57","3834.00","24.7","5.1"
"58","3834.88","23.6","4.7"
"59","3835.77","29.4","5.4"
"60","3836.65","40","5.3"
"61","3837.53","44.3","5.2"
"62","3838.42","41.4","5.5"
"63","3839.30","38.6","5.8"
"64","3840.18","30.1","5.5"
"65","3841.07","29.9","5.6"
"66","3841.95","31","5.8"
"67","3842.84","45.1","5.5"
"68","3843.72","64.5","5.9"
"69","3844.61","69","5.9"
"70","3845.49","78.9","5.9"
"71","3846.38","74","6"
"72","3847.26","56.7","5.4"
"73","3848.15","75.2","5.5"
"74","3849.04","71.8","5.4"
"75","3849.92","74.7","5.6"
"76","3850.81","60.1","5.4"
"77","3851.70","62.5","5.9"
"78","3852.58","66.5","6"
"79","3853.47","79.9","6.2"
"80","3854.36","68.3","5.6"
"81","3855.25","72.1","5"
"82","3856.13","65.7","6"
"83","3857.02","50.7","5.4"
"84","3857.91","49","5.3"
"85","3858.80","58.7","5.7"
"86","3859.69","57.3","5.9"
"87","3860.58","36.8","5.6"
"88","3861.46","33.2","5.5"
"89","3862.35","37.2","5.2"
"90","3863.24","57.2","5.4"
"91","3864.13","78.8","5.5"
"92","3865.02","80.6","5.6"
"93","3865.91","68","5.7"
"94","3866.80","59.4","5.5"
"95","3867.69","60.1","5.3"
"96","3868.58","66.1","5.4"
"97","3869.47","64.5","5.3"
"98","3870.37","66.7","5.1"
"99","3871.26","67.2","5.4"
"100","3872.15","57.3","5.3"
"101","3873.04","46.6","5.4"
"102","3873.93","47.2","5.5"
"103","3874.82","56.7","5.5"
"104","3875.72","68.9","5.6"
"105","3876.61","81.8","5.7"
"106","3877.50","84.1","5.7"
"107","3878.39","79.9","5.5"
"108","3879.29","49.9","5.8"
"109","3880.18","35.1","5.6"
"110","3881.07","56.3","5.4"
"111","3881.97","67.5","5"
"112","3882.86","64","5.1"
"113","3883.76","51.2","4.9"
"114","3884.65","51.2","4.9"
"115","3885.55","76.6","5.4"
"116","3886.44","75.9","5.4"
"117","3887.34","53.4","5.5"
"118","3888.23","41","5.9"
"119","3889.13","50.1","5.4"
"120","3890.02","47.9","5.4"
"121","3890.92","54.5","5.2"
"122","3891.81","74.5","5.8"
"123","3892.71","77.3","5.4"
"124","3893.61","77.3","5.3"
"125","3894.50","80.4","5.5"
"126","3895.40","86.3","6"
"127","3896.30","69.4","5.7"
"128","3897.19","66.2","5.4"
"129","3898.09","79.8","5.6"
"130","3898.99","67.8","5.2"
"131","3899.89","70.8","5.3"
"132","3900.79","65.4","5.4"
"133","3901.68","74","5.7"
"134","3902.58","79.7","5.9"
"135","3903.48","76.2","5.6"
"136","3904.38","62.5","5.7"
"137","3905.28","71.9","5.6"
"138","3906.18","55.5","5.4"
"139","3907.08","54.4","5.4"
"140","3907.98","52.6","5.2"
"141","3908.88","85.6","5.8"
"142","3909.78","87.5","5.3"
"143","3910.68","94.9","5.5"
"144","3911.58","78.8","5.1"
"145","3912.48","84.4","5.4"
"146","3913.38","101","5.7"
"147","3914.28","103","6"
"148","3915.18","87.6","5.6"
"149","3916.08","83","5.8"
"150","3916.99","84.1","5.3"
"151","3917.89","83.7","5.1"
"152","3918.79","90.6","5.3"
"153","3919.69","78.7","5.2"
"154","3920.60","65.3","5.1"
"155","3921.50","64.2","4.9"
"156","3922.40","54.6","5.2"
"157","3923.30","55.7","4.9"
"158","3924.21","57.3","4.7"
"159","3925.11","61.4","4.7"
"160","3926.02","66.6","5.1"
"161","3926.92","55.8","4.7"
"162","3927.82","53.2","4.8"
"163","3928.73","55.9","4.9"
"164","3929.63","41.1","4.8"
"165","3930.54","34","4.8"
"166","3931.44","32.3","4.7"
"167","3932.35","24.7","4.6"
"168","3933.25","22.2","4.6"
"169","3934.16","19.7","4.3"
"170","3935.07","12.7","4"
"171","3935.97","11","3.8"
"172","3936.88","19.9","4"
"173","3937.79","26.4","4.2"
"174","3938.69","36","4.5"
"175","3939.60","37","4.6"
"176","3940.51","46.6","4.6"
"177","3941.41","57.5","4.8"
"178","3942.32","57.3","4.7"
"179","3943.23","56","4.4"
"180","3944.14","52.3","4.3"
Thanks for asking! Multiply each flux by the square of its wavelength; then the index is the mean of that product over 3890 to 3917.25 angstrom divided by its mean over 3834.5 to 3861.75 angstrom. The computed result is 1.4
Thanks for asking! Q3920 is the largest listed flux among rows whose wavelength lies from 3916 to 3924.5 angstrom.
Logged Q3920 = 90.6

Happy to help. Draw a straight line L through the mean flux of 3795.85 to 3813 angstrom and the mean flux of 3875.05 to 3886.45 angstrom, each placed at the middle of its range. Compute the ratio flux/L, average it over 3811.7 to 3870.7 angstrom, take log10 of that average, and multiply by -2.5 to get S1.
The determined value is 0.281 mag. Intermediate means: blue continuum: 78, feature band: 54.9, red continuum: 64.2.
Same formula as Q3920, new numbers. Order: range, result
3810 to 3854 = 95.3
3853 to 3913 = 94.9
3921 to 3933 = 66.6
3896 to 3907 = 79.8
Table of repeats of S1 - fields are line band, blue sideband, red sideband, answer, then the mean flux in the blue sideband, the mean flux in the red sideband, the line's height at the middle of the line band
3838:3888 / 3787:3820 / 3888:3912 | 0.20 mag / 74.9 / 70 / 71.8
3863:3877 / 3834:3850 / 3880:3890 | -0.18 mag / 49.8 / 56.8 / 54.3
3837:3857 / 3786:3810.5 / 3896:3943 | 0.19 mag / 76.8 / 60.6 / 70.3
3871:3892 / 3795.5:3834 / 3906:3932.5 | 0.11 mag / 62.8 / 68.2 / 66.2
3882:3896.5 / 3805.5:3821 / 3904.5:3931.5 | 0.10 mag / 73.7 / 69.6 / 70.7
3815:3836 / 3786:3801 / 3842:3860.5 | 0.44 mag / 73.9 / 63.7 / 68.3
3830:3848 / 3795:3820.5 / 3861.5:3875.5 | 0.43 mag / 73.7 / 60.2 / 66.7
